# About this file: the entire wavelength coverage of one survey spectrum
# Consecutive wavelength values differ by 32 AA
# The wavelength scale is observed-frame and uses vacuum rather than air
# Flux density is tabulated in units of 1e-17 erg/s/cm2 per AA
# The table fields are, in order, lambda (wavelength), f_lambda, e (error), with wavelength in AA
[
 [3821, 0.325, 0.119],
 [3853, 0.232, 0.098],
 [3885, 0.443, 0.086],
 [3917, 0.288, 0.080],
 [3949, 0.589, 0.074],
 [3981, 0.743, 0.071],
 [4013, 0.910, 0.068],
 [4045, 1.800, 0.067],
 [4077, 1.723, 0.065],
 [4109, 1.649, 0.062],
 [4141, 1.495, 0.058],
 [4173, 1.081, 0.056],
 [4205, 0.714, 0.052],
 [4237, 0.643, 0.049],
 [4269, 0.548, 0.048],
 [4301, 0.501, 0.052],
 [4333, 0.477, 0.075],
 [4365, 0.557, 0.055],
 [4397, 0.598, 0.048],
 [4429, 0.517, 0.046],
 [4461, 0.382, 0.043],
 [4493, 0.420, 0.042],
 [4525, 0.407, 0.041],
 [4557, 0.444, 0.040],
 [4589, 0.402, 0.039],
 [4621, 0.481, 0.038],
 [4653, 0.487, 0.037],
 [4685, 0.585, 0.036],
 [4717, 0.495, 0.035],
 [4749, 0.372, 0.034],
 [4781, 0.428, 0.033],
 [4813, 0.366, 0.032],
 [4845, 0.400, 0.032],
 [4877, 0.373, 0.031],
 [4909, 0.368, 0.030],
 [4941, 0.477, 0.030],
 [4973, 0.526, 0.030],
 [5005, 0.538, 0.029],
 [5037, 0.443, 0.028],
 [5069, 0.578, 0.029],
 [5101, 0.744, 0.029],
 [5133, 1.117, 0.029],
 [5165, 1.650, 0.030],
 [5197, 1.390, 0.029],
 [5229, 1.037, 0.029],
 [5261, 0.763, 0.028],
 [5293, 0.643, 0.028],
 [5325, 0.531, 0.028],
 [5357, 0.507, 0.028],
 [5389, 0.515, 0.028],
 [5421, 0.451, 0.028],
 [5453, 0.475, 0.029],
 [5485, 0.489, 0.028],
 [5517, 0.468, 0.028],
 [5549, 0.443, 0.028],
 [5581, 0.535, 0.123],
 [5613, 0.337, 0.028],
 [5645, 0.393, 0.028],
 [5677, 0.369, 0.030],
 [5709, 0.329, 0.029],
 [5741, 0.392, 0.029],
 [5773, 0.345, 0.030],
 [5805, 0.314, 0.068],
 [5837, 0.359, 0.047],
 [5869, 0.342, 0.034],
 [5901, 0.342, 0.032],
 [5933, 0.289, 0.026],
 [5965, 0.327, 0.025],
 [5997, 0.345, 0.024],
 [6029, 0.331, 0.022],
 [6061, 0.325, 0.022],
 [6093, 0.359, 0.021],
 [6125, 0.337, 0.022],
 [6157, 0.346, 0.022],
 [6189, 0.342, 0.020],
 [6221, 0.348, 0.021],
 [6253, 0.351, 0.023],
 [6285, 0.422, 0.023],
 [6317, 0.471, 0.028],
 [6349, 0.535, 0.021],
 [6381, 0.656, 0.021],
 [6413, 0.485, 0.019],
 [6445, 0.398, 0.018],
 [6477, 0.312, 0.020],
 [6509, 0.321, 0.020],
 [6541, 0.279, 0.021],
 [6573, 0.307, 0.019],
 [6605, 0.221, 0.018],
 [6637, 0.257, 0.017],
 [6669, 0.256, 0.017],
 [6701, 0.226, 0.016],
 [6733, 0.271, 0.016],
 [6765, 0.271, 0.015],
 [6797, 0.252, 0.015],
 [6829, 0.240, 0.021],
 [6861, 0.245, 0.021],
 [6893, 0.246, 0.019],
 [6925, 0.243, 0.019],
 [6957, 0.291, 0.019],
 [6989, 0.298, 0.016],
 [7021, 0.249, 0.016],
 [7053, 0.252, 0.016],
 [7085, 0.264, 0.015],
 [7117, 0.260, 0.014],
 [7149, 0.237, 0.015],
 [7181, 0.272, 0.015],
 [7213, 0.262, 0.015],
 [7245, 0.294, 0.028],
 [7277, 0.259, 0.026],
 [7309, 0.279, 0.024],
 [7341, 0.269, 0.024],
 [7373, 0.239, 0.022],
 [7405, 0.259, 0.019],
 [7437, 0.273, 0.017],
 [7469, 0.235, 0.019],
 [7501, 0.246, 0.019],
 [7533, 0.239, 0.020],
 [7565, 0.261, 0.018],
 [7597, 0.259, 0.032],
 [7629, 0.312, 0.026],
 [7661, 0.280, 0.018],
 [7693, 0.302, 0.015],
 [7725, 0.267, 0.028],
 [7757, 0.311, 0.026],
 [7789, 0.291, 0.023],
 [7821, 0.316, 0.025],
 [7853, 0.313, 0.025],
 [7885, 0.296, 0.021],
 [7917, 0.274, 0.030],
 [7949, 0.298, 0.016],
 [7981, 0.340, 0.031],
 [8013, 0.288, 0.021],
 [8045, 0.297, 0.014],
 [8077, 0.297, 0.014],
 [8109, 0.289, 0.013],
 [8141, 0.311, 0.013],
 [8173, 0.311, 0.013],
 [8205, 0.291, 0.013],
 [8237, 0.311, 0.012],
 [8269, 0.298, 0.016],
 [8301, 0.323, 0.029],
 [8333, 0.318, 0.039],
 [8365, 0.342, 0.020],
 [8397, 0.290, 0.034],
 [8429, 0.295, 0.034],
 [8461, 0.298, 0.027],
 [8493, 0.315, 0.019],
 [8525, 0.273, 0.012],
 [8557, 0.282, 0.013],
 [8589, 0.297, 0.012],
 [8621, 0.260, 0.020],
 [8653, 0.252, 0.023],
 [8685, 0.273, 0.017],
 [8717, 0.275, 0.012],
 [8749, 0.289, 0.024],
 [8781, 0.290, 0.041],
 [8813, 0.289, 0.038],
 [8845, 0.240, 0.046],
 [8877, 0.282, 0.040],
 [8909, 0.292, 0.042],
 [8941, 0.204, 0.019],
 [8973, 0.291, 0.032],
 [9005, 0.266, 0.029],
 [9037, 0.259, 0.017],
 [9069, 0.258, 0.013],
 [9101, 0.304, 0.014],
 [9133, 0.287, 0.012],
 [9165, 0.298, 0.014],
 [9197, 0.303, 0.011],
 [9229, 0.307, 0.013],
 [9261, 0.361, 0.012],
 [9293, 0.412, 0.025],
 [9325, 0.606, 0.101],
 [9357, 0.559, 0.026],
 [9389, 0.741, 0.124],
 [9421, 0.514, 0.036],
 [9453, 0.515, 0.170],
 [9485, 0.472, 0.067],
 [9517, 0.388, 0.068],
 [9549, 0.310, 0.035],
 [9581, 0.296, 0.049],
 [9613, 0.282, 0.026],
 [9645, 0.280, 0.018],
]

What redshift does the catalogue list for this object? 2.351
